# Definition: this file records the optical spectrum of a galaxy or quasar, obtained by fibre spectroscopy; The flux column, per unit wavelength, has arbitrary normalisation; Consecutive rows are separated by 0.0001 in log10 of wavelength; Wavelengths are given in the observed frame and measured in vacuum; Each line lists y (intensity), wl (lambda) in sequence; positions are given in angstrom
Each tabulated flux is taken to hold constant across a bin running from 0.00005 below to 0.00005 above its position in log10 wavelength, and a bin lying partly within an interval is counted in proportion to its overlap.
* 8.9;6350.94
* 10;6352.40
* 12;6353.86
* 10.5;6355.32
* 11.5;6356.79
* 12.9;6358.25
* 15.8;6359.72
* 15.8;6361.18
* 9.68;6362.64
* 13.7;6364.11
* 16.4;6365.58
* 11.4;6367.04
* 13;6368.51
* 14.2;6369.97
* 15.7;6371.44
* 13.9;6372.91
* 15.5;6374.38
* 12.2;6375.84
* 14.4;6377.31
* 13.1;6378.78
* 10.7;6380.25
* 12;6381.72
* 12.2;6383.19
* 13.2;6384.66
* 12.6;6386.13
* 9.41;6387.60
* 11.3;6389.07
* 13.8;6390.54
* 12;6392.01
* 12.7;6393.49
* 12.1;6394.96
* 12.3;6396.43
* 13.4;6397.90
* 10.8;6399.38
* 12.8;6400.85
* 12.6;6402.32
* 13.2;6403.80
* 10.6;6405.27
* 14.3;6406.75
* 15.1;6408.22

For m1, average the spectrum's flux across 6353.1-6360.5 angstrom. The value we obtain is 12.6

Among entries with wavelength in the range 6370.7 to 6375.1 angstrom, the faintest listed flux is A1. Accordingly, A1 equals 13.9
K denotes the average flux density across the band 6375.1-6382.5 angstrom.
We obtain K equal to 12.5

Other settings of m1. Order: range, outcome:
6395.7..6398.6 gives 12.9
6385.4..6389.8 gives 11.1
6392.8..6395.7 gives 12.4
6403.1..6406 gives 11.9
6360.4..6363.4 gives 12.8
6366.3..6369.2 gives 12.2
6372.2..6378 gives 14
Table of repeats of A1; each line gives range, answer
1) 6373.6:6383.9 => 10.7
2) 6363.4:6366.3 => 13.7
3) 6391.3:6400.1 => 10.8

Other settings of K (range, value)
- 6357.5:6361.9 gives 14.8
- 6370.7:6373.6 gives 14.8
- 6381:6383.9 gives 12.1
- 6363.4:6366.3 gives 15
